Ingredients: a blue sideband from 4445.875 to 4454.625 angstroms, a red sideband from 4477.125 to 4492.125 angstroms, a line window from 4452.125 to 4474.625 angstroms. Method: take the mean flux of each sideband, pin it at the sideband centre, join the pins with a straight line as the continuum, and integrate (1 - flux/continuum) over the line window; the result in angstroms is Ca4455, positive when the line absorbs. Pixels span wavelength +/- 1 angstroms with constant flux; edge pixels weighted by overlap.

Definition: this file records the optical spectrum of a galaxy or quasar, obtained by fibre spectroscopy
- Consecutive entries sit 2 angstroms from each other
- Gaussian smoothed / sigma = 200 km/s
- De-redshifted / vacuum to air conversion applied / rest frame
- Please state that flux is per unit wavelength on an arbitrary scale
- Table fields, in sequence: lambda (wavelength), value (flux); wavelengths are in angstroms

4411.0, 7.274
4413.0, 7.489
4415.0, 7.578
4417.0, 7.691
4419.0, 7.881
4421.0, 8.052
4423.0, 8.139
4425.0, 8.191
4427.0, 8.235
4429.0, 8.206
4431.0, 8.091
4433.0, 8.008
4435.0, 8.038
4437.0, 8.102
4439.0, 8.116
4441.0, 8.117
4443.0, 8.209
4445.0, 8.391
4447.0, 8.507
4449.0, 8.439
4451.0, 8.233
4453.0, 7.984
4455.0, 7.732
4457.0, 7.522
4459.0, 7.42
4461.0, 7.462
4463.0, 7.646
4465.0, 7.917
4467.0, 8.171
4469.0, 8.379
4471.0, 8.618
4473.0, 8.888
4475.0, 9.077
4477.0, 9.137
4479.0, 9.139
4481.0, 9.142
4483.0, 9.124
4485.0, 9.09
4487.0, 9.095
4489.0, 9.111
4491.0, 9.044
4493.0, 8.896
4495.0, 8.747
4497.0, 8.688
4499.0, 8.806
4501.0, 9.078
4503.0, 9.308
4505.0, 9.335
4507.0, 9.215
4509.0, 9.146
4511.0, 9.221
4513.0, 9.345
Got 1.5 angstroms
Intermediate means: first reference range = 8.25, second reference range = 9.11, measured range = 8.01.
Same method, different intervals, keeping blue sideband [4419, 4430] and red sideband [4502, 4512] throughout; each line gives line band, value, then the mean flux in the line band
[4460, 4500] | 0.8 angstroms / 8.71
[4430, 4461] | 1.4 angstroms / 8.04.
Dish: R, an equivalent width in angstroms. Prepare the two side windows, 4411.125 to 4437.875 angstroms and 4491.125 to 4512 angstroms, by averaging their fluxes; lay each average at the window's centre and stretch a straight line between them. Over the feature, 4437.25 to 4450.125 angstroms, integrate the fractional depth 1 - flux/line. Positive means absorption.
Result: -0.09 angstroms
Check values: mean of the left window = 7.95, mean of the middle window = 8.28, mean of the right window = 9.04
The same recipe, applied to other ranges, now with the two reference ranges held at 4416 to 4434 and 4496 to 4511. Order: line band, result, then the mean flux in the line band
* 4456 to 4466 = 1.1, 7.59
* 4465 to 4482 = -0.1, 8.77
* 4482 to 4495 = -0.2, 9.04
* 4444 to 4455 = 0.2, 8.26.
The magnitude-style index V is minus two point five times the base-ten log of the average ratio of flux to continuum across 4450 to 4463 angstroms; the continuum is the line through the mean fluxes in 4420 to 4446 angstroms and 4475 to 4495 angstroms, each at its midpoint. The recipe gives 0.11 mag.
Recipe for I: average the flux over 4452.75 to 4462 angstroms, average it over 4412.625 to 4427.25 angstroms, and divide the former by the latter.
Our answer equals 0.96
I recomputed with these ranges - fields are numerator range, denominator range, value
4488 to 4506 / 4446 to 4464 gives 1.14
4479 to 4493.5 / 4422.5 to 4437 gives 1.12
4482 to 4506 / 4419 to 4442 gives 1.11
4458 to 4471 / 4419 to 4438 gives 0.97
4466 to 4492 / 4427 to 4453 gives 1.09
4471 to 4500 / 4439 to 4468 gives 1.13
